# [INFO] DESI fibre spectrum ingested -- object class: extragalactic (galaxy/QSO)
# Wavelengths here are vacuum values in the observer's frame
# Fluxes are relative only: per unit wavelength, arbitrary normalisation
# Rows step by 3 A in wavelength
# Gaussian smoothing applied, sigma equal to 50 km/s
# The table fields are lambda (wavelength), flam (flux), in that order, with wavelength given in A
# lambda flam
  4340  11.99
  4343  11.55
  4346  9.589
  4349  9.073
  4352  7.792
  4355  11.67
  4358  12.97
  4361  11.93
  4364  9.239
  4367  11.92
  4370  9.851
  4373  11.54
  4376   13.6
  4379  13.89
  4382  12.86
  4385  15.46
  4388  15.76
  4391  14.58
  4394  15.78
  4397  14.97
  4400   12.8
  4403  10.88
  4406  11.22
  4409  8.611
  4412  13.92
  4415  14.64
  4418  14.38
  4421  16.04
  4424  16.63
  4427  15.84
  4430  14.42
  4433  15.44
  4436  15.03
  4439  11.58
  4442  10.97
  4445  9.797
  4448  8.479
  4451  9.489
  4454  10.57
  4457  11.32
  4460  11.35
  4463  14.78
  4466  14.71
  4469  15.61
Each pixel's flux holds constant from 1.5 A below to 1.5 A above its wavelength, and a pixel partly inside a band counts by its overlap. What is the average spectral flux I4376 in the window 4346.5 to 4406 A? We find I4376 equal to 12.4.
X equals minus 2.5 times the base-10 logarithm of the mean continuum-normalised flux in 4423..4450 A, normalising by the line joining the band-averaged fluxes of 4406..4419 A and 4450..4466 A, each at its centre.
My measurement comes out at -0.064 mag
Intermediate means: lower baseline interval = 12.6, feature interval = 13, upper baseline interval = 11.9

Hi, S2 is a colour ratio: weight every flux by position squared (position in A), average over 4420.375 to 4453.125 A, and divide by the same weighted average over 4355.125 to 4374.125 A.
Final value 1.2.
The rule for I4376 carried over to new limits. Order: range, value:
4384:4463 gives 13.1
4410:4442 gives 14.5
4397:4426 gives 13.4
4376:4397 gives 14.7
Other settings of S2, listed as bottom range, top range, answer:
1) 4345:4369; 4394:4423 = 1.29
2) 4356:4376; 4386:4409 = 1.19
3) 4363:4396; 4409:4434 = 1.14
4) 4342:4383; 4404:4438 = 1.29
